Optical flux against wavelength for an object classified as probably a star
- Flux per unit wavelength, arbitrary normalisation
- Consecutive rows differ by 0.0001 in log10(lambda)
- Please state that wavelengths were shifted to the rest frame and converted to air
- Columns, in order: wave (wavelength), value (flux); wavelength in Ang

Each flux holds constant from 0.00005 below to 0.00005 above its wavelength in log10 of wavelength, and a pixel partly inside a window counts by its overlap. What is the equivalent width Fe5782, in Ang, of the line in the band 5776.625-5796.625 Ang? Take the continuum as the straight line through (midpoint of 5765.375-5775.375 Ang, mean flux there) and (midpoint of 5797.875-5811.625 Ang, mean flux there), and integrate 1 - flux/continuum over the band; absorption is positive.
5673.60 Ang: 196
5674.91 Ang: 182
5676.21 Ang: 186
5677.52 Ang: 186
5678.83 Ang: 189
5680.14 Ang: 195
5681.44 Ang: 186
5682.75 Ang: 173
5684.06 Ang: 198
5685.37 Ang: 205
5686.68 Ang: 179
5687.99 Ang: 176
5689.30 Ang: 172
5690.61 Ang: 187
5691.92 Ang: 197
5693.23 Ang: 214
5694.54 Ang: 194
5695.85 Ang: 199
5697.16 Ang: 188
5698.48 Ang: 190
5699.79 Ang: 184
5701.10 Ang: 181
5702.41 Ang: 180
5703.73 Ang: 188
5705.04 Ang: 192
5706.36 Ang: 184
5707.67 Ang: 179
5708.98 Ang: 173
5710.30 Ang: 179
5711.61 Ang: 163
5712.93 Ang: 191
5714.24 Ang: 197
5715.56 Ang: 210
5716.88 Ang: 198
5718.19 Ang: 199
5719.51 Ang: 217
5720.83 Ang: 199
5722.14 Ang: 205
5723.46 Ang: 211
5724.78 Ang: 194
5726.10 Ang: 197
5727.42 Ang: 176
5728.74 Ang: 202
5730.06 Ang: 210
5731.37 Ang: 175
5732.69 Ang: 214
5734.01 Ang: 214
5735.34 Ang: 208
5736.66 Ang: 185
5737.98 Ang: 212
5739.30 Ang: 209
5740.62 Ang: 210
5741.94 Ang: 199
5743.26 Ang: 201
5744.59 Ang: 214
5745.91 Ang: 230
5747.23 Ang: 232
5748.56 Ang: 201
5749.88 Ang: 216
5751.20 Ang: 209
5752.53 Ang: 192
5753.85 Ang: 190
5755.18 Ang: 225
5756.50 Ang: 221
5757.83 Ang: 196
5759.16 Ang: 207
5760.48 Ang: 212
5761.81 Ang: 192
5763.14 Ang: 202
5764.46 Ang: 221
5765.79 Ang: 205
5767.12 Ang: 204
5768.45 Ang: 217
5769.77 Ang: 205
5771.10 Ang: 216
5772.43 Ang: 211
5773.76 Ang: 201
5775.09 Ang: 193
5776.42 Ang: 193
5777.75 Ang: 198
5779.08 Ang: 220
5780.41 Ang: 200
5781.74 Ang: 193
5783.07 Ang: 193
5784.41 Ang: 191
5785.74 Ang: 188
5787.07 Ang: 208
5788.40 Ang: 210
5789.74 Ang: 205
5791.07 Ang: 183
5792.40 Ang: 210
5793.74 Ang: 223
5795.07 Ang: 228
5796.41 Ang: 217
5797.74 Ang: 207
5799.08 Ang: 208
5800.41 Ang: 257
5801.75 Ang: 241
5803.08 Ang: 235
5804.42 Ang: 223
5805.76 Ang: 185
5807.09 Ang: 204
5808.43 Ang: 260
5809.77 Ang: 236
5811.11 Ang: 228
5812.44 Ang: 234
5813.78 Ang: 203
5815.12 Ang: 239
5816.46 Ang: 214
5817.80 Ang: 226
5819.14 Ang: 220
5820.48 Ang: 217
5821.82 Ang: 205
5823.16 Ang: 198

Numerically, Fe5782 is 1.16 Ang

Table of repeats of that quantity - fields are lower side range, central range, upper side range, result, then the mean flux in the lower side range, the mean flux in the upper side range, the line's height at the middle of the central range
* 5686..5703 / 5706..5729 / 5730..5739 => 0.4 Ang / 188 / 202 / 196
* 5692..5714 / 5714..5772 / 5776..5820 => -2.1 Ang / 187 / 215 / 198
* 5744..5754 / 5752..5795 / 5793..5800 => 2.1 Ang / 212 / 218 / 215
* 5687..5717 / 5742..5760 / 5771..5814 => -0.8 Ang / 187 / 212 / 201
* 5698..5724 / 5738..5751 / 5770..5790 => -1.1 Ang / 191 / 201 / 196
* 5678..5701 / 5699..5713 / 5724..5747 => 1.0 Ang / 190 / 204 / 195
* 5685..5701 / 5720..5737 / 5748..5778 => -0.2 Ang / 190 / 206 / 198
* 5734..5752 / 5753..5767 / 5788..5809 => 0.4 Ang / 210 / 218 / 212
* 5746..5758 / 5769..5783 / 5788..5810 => 0.8 Ang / 211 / 219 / 215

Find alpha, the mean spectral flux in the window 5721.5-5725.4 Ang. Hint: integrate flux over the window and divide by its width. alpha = 203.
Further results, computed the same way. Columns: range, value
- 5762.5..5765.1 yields 212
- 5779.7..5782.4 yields 197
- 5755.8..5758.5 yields 209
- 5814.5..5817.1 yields 226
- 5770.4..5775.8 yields 205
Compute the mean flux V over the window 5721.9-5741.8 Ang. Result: 201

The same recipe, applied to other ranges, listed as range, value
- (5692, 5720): 190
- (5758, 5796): 205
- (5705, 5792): 202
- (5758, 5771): 207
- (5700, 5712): 180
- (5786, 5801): 213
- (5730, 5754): 207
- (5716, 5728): 200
